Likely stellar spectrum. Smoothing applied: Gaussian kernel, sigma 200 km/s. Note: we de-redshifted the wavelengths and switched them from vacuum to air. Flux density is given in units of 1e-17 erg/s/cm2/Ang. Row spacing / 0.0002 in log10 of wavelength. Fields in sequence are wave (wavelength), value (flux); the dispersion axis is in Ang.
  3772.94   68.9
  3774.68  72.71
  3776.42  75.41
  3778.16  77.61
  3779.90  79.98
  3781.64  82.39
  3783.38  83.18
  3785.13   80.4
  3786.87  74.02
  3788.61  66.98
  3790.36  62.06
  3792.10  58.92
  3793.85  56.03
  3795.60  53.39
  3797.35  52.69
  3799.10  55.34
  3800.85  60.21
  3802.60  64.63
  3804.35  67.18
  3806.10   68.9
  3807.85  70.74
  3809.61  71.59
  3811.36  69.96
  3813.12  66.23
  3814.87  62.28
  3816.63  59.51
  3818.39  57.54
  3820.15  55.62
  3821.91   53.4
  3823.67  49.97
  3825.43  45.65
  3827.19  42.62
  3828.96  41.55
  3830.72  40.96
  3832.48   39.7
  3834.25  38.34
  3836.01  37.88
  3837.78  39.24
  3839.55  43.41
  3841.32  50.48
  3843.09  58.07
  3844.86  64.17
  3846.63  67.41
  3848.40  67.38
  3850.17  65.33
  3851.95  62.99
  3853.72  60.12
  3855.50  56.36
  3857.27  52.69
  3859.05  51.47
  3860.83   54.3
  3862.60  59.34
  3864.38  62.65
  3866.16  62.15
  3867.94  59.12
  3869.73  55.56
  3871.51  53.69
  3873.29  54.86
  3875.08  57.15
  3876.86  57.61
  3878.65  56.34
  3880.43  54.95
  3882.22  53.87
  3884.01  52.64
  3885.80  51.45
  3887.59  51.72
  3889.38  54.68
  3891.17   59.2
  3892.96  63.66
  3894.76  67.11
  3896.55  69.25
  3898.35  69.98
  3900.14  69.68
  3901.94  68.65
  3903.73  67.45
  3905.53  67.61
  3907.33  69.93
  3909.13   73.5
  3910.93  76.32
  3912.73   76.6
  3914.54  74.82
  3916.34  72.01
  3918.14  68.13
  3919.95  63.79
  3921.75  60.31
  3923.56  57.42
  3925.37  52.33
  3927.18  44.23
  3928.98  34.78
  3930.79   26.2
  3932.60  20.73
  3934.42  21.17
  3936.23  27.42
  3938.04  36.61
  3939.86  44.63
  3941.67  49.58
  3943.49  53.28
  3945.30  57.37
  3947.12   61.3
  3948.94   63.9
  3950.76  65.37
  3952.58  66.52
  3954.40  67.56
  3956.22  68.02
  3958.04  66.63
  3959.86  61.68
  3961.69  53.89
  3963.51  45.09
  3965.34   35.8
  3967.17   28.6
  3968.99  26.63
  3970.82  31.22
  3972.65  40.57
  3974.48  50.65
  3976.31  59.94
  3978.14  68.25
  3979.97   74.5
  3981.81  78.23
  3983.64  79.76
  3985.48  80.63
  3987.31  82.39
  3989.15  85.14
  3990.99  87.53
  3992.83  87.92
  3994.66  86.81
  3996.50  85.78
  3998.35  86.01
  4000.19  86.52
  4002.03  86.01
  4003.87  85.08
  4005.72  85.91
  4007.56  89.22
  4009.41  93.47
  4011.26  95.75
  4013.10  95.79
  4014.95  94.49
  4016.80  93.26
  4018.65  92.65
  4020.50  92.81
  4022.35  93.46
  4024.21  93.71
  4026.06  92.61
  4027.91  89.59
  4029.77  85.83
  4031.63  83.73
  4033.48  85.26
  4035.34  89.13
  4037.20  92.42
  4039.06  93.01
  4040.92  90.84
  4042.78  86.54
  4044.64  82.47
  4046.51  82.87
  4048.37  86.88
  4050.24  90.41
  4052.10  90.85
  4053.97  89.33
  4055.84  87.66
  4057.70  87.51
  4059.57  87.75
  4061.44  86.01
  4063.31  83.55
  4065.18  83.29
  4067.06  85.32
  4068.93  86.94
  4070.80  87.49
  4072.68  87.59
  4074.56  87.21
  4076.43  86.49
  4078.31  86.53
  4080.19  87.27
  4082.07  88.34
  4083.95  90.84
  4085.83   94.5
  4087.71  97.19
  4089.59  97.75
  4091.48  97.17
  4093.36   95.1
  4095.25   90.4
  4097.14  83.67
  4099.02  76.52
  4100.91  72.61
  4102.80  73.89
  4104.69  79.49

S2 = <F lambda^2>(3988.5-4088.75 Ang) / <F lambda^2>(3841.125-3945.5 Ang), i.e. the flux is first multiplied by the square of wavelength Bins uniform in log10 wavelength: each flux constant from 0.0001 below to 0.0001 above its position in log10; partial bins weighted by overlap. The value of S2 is 1.7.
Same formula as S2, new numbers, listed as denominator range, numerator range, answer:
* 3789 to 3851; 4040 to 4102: 1.78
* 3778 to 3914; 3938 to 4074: 1.39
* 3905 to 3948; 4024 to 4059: 1.75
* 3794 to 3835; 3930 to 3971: 0.91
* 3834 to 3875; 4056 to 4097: 1.79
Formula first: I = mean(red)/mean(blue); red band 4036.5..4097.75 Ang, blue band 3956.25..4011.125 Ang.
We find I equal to 1.27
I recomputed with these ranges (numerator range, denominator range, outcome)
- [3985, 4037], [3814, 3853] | 1.71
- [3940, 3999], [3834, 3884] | 1.14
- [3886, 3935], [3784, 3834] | 1.01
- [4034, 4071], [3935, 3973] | 1.75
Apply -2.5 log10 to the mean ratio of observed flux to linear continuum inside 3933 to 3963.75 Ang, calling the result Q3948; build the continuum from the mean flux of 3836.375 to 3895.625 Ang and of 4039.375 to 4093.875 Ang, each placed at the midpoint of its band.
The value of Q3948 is 0.30 mag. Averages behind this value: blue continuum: 56.8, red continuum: 88.7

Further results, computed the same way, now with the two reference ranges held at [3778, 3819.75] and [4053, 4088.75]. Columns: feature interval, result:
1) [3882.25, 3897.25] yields 0.254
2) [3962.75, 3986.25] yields 0.439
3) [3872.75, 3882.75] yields 0.285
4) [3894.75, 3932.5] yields 0.206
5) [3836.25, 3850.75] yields 0.244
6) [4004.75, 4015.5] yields -0.113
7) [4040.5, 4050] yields 0.000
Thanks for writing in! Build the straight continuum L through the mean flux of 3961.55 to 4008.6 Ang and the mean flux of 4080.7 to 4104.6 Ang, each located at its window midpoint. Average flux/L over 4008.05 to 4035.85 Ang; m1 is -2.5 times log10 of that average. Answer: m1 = -0.21 mag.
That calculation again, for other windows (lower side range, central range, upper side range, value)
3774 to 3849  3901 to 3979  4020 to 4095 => 0.35 mag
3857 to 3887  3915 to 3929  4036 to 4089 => 0.10 mag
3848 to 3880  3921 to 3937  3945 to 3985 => 0.45 mag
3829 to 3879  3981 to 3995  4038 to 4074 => -0.10 mag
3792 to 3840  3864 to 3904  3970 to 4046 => 0.09 mag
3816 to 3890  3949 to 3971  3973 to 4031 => 0.39 mag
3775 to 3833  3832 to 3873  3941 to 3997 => 0.14 mag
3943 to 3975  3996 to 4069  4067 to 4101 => -0.21 mag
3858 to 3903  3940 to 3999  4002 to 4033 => 0.25 mag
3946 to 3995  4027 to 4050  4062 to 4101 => -0.12 mag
